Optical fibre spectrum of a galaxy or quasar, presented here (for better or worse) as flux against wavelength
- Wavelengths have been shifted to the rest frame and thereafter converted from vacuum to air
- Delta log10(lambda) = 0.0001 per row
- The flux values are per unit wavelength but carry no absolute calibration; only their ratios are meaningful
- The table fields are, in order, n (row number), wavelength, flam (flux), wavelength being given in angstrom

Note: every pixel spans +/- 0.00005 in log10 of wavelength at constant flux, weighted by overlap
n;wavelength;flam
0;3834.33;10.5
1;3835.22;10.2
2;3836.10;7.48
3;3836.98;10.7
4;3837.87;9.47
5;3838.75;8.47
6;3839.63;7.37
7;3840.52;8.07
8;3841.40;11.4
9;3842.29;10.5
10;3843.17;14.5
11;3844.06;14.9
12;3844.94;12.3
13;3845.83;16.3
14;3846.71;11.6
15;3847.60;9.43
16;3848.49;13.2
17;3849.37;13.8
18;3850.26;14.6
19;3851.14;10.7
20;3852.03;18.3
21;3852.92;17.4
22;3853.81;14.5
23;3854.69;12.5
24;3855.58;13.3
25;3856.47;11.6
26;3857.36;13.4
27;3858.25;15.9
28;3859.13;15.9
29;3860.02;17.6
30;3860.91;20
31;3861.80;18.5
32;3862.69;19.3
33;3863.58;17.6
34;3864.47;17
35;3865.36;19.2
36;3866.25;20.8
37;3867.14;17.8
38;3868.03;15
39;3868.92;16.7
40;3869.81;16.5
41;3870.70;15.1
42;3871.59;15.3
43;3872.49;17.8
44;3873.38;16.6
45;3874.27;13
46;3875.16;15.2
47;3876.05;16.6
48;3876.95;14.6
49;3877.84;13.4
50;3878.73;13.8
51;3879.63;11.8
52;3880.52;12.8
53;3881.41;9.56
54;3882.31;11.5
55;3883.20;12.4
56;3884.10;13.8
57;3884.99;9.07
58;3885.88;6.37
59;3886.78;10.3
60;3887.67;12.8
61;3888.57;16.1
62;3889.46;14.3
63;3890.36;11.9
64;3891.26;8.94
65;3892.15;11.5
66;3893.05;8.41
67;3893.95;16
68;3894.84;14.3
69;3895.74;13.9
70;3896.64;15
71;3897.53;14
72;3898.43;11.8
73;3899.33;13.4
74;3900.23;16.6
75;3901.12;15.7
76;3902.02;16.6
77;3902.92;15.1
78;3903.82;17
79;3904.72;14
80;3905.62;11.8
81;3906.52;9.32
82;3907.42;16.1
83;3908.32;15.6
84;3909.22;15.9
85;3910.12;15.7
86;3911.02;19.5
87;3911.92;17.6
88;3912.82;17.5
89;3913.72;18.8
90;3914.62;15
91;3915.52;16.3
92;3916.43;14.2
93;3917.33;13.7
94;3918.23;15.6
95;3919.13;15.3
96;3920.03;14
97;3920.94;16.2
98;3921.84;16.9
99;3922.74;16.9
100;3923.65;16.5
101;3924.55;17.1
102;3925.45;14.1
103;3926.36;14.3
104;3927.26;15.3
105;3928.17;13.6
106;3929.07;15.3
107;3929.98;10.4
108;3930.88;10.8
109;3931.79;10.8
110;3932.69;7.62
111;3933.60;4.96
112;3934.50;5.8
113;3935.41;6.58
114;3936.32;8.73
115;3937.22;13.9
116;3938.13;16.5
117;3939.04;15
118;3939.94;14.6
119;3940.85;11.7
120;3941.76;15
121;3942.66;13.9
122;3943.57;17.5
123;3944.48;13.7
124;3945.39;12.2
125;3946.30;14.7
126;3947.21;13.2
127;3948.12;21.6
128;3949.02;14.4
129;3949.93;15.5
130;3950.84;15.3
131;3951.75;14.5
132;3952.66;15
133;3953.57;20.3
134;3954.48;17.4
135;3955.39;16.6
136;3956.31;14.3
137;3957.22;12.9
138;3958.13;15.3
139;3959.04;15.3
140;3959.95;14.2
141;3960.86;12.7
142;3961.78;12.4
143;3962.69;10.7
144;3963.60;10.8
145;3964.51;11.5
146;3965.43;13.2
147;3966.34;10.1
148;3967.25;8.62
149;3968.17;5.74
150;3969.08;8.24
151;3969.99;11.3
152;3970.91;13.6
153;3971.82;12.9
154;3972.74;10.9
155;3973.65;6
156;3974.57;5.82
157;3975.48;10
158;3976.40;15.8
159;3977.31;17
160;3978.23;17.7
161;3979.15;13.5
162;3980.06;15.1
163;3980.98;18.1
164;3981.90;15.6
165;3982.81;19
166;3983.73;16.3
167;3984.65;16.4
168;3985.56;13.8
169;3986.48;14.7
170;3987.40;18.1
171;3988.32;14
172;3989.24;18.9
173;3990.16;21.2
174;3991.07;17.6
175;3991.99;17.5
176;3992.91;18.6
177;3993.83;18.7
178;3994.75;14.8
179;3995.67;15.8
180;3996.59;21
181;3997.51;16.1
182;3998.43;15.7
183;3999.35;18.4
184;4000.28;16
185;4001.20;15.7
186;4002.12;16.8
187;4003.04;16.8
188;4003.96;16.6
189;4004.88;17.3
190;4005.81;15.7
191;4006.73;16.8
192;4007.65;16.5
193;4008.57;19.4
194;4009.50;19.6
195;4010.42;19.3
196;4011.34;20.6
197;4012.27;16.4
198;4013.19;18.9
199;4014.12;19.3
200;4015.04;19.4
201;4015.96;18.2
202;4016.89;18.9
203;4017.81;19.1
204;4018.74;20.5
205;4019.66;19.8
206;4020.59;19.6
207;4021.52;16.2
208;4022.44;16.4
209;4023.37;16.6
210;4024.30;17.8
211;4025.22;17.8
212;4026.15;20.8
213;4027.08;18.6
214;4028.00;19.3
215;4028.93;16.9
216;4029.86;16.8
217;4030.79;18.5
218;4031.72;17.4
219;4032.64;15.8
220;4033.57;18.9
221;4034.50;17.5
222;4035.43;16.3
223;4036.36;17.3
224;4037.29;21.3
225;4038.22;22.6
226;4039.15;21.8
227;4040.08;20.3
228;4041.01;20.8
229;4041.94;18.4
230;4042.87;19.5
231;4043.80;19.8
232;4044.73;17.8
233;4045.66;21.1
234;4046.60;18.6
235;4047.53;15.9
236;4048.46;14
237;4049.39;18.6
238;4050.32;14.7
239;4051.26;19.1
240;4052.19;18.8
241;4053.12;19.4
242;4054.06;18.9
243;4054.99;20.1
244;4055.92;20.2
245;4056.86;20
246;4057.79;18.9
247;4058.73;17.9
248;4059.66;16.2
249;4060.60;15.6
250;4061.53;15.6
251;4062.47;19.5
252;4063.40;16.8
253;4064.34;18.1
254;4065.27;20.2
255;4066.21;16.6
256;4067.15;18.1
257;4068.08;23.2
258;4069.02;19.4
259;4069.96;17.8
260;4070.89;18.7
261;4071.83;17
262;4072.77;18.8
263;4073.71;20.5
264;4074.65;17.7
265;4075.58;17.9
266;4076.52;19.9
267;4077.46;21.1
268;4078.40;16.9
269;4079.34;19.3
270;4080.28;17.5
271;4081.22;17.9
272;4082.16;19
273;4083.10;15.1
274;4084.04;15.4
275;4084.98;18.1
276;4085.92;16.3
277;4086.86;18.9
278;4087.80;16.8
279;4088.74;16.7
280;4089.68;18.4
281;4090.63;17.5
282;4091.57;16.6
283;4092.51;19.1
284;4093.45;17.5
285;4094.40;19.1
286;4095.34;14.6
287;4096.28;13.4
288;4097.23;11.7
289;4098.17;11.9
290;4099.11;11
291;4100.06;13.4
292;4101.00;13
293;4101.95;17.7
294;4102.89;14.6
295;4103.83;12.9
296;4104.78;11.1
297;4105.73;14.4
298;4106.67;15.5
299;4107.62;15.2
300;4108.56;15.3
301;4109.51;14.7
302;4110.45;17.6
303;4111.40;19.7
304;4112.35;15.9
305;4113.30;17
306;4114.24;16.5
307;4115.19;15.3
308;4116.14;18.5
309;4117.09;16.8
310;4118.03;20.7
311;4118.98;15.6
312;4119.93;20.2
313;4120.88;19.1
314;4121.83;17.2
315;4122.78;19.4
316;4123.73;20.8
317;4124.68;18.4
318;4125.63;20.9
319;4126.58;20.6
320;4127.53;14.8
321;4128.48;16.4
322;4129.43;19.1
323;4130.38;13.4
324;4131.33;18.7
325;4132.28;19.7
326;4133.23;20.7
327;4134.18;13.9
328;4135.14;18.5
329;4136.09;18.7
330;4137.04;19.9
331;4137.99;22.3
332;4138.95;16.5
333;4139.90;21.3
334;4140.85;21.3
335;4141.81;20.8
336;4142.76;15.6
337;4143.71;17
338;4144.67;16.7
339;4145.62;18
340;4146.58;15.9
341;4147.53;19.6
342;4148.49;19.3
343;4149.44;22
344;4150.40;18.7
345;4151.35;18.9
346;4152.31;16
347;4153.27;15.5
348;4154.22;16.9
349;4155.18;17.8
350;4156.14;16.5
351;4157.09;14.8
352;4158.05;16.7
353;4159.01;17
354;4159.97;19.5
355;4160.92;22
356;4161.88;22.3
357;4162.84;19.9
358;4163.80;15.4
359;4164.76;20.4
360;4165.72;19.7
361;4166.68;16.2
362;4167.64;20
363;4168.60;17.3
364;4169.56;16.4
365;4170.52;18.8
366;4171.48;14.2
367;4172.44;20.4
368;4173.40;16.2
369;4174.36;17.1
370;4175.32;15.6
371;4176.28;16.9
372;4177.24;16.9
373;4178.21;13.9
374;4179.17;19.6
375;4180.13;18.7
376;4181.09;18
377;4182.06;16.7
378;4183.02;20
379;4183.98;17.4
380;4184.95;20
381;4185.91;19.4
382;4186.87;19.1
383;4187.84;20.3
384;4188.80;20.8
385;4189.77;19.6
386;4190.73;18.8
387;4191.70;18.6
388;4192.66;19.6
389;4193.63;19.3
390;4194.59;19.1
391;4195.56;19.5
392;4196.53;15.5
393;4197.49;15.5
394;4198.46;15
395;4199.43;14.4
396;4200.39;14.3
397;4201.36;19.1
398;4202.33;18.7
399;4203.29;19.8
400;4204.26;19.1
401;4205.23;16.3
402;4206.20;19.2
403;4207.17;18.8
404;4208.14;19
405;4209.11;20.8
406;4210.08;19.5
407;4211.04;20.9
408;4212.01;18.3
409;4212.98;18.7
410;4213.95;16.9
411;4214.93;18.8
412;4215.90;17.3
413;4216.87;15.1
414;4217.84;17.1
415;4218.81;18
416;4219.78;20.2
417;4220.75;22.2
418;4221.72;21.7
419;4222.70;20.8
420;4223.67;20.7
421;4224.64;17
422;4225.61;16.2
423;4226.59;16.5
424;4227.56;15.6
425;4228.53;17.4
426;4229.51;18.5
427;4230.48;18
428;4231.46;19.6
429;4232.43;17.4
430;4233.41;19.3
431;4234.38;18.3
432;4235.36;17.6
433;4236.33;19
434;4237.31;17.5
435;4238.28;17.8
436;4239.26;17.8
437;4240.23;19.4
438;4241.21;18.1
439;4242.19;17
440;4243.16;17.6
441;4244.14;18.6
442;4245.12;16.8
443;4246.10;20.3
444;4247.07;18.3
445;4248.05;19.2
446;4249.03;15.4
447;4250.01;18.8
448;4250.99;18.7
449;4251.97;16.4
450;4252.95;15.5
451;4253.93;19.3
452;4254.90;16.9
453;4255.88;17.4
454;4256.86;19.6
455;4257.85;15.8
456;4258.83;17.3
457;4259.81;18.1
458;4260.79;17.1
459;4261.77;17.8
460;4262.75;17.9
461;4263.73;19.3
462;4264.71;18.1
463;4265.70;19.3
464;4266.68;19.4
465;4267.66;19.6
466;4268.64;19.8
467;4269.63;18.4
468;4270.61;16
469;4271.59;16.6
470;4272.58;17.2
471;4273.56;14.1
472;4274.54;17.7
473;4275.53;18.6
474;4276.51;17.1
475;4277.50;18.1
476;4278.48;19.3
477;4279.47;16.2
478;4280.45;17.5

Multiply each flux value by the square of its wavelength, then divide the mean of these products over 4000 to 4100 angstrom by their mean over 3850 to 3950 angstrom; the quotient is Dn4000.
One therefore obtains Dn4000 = 1.35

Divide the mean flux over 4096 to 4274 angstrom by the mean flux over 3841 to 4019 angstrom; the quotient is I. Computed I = 1.21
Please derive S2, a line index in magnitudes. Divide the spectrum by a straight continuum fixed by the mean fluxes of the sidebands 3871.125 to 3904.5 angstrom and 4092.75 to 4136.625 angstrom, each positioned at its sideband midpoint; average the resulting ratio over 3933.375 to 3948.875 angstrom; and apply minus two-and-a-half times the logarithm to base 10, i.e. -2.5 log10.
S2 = 0.09 mag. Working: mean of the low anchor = 13.4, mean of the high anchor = 16.6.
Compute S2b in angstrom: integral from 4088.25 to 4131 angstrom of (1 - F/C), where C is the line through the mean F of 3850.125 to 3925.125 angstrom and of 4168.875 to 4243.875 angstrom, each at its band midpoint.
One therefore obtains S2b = 1.8 angstrom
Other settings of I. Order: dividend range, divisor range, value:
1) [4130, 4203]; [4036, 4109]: 1.03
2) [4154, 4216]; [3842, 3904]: 1.27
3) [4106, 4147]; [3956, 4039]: 1.11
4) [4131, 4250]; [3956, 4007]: 1.25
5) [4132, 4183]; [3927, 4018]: 1.23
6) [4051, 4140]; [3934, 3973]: 1.32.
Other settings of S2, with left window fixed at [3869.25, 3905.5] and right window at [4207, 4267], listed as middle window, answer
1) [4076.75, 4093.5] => -0.10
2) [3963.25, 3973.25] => 0.35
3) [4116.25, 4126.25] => -0.14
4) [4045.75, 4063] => -0.14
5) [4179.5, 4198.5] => -0.06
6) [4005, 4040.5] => -0.20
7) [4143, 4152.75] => -0.07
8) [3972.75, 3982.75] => 0.09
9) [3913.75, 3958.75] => 0.01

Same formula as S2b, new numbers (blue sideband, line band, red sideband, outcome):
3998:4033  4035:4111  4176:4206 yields 2.1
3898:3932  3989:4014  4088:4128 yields -3.2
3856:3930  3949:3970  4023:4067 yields 4.0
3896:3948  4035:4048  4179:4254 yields -2.9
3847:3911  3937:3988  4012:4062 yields 8.0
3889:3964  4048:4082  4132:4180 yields -3.8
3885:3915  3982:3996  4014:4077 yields -0.2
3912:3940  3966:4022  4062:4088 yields -0.6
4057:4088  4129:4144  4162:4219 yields -0.4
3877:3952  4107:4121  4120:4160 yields 0.4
